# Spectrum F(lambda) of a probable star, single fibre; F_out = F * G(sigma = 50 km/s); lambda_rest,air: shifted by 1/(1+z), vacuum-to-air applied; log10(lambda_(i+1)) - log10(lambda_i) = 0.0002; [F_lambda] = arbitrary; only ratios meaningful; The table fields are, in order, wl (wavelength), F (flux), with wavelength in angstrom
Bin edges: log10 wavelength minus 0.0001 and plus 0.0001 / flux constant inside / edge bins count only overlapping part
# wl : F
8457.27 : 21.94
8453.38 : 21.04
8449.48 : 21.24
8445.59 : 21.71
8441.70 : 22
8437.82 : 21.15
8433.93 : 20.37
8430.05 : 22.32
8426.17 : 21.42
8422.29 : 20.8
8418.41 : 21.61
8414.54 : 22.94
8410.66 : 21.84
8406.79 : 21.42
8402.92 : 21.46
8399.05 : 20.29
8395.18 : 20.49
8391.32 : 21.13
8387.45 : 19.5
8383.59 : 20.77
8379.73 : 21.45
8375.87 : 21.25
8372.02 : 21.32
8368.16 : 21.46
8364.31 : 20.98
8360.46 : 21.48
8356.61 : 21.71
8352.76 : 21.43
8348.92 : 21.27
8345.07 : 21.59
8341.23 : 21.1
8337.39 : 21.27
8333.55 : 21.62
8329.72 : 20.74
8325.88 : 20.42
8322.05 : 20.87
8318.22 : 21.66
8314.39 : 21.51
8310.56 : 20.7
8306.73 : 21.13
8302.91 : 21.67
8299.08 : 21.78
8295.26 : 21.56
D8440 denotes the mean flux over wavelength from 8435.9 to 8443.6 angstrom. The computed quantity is 21.6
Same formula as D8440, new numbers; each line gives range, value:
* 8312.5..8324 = 21.4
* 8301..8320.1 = 21.3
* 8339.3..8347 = 21.3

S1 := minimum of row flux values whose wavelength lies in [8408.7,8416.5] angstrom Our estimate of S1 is 21.84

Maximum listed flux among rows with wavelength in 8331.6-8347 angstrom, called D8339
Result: 21.62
